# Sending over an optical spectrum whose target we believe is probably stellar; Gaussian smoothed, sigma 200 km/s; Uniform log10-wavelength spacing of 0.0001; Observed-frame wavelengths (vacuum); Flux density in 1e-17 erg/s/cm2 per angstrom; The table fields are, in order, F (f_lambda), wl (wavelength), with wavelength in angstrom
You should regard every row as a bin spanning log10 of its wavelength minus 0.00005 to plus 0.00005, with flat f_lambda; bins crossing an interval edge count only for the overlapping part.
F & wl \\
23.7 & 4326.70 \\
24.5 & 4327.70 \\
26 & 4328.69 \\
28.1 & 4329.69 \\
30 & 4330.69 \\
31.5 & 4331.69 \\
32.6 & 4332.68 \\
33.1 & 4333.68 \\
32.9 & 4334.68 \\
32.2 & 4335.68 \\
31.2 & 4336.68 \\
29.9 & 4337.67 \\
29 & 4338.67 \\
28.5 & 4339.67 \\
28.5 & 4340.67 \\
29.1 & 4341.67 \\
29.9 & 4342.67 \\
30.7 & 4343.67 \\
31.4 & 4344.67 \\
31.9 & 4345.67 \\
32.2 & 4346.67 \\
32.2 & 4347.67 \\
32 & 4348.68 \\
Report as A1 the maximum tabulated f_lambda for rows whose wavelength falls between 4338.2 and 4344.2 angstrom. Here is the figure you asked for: 30.7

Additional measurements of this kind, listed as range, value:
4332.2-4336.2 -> 33.1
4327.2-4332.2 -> 31.5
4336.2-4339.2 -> 31.2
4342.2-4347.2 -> 32.2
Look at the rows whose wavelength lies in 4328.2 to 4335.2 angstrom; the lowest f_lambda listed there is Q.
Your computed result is 26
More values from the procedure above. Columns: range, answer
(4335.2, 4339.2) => 29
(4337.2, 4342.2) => 28.5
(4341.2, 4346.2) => 29.1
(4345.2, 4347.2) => 31.9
